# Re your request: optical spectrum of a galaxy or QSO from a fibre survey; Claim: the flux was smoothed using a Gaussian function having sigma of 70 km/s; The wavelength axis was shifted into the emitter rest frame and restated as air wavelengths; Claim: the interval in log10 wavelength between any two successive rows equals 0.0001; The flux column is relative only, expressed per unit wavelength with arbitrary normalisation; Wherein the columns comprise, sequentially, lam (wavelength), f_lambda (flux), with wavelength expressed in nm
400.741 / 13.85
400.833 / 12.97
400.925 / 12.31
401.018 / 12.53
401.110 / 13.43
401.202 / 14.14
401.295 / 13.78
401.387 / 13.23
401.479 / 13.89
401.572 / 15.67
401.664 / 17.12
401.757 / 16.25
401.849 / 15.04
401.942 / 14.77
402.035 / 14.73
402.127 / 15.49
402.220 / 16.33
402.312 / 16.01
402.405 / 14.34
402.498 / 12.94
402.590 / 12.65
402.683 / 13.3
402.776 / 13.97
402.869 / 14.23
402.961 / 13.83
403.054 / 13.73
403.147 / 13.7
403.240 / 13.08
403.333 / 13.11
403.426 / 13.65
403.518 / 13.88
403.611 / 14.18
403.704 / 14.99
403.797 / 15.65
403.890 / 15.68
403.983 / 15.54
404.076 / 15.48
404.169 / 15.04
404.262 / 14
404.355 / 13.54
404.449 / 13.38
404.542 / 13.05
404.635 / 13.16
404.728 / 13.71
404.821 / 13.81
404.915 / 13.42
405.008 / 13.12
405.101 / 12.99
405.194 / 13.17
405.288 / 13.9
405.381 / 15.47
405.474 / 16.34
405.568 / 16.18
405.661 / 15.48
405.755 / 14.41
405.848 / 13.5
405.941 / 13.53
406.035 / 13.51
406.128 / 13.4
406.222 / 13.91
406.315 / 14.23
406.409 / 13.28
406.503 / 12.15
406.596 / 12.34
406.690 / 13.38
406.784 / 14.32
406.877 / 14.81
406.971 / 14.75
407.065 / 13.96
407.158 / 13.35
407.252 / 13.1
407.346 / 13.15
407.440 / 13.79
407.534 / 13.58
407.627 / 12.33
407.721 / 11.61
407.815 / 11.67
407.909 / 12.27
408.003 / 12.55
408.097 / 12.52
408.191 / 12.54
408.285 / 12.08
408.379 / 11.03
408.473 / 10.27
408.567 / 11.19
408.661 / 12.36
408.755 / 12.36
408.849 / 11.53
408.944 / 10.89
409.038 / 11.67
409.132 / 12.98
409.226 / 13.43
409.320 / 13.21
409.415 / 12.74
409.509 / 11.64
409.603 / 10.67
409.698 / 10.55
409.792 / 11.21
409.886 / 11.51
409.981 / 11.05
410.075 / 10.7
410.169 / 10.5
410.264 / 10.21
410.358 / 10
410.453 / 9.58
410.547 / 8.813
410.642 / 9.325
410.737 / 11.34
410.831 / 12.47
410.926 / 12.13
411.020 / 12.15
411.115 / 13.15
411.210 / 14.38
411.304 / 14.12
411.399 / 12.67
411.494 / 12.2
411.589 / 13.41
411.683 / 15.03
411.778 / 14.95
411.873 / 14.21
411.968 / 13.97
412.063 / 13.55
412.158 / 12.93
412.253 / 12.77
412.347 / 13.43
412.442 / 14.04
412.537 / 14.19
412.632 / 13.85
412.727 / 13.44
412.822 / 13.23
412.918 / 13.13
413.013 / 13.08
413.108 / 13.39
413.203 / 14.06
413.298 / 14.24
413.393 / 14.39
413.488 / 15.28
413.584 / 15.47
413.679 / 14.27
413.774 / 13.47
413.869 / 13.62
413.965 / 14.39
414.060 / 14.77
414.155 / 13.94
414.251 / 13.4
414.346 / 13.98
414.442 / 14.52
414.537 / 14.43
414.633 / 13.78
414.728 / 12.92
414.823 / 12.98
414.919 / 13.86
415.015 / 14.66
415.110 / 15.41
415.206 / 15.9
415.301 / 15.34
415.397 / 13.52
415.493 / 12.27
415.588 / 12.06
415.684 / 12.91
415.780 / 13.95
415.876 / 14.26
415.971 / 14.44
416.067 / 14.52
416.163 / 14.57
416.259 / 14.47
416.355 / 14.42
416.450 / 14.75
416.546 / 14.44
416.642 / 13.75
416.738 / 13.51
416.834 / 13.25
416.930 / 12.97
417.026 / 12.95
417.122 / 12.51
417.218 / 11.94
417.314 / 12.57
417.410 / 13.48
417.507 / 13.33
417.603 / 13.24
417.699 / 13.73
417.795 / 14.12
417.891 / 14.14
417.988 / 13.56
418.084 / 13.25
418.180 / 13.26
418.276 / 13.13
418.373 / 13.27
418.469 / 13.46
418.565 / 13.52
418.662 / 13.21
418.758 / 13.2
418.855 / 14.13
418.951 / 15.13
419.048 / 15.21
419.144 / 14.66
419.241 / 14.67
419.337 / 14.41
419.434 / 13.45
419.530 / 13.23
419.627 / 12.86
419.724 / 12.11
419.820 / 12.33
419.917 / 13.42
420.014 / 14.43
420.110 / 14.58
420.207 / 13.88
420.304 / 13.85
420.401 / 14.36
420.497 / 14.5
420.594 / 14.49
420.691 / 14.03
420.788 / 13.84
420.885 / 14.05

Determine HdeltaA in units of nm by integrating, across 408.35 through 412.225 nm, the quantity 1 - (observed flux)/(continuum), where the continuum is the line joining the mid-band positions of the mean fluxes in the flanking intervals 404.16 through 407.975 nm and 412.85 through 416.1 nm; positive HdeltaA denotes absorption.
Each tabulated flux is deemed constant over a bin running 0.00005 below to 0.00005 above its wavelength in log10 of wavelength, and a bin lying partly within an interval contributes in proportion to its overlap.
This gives 0.509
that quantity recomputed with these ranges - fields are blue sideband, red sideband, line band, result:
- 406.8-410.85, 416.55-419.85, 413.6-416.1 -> -0.21 nm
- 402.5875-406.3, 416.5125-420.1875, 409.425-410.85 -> 0.33 nm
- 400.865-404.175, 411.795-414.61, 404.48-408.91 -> 0.30 nm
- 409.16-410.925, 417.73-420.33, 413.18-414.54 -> -0.23 nm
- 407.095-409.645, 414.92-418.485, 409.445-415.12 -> -0.02 nm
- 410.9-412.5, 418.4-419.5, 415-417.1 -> -0.02 nm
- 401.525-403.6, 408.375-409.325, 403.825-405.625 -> -0.10 nm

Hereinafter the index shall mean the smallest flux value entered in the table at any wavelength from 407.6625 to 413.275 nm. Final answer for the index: 8.813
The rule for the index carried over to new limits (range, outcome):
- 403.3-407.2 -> 12.15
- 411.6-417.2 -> 12.06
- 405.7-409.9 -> 10.27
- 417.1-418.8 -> 11.94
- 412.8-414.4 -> 13.08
